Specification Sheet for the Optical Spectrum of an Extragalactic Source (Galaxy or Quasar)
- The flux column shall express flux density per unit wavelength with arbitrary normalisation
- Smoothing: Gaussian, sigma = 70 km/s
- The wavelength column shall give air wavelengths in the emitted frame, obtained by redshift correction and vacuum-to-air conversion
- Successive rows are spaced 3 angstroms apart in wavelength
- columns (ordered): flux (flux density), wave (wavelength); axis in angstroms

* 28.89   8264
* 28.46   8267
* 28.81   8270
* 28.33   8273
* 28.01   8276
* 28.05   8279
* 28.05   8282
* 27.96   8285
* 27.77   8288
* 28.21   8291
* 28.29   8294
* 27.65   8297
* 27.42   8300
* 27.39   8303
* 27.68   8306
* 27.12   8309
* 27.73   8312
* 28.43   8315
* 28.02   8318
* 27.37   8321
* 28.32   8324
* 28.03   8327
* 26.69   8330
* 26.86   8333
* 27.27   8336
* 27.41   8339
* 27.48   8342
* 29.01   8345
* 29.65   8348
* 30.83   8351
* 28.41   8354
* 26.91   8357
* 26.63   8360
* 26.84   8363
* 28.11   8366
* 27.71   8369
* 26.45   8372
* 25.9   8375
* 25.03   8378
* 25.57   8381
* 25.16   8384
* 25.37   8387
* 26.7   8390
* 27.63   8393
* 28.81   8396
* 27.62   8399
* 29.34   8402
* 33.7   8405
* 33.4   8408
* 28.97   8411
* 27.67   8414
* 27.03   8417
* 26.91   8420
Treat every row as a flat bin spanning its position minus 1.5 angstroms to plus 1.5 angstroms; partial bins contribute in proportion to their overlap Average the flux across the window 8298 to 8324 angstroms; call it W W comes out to 27.7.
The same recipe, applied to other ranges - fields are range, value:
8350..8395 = 26.9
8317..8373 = 27.8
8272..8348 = 27.8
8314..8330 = 27.9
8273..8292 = 28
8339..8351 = 28.8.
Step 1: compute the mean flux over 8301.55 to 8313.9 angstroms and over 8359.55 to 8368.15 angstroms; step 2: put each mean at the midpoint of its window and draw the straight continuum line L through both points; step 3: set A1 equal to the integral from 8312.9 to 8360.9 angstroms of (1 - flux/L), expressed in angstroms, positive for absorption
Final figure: -1.0 angstroms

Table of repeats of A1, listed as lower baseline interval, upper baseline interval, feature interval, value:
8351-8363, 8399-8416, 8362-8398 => 2.8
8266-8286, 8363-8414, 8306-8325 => 0.2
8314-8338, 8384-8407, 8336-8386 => 1.2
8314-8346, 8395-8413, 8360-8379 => 1.5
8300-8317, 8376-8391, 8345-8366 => -1.5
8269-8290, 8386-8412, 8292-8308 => 0.3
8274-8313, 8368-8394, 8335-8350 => -0.8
